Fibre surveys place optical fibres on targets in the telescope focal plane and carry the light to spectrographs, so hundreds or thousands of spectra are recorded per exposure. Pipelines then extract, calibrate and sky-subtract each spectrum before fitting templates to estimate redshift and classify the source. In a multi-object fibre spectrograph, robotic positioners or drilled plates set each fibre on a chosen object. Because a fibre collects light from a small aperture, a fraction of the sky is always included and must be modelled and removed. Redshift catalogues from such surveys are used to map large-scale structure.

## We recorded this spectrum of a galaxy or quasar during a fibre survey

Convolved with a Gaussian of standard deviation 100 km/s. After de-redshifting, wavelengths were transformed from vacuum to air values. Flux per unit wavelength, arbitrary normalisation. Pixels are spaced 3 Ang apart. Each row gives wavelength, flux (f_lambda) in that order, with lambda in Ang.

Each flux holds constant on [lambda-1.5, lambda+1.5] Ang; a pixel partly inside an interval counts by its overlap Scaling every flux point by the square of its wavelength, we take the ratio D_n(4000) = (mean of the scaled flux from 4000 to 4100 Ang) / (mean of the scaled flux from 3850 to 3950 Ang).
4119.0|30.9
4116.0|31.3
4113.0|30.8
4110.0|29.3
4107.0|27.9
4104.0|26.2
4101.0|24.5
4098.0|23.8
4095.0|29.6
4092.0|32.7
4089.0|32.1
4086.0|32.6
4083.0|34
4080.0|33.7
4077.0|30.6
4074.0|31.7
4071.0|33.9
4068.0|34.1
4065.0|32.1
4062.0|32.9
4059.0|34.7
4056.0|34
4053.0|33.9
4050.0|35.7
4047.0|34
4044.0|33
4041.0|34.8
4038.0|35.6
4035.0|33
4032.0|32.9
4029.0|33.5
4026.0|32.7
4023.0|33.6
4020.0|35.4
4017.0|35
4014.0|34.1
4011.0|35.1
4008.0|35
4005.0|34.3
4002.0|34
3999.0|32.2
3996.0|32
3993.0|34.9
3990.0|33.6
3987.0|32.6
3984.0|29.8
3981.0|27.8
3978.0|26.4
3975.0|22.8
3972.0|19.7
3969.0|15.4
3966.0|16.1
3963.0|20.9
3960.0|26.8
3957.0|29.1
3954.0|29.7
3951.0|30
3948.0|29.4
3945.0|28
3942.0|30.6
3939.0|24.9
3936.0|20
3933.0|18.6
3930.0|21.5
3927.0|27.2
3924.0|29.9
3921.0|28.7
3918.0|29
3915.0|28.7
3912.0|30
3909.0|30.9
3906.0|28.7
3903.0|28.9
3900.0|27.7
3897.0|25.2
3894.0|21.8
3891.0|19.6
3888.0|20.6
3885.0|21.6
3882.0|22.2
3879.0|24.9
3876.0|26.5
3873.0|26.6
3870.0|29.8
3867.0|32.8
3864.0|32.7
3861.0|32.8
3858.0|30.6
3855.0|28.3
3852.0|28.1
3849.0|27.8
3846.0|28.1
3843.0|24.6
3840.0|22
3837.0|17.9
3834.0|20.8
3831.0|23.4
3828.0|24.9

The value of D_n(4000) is 1.33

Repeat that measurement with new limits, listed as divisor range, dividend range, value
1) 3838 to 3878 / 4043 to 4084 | 1.31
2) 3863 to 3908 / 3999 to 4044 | 1.41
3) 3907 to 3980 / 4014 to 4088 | 1.39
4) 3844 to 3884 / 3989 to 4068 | 1.30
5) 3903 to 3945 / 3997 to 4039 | 1.32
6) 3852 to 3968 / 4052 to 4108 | 1.28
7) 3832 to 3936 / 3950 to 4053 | 1.24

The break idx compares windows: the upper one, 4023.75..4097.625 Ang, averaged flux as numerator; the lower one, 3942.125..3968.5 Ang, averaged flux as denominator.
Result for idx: 1.27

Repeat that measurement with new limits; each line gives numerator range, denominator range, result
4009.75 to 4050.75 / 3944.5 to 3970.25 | 1.36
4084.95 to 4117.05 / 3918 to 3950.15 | 1.11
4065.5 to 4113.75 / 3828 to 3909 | 1.17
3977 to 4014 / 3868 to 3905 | 1.31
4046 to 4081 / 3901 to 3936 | 1.23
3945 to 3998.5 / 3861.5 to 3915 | 1.01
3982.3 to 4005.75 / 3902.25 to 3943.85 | 1.22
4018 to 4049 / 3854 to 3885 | 1.19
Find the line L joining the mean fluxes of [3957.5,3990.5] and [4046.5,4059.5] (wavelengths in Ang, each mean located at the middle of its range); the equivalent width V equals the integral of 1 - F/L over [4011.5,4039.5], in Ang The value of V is -2.7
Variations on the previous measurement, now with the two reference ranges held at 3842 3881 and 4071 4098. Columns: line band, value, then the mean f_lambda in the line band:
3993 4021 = -3.1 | 34.1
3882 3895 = 3.6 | 21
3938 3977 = 6.6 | 24.9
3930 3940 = 2.9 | 21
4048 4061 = -1.3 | 34.5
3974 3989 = 1.0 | 28.2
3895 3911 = 0.6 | 28.1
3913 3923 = 0.2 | 28.9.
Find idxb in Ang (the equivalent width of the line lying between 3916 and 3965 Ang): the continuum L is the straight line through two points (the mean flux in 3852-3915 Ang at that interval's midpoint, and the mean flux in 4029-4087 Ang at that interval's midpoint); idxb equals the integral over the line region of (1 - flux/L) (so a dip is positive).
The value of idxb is 4.7 Ang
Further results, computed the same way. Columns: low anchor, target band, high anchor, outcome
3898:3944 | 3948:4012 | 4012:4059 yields 4.8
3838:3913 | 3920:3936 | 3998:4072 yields 2.5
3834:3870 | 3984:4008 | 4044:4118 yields -2.5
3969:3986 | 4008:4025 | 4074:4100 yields -4.9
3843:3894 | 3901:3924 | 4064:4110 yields -1.4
